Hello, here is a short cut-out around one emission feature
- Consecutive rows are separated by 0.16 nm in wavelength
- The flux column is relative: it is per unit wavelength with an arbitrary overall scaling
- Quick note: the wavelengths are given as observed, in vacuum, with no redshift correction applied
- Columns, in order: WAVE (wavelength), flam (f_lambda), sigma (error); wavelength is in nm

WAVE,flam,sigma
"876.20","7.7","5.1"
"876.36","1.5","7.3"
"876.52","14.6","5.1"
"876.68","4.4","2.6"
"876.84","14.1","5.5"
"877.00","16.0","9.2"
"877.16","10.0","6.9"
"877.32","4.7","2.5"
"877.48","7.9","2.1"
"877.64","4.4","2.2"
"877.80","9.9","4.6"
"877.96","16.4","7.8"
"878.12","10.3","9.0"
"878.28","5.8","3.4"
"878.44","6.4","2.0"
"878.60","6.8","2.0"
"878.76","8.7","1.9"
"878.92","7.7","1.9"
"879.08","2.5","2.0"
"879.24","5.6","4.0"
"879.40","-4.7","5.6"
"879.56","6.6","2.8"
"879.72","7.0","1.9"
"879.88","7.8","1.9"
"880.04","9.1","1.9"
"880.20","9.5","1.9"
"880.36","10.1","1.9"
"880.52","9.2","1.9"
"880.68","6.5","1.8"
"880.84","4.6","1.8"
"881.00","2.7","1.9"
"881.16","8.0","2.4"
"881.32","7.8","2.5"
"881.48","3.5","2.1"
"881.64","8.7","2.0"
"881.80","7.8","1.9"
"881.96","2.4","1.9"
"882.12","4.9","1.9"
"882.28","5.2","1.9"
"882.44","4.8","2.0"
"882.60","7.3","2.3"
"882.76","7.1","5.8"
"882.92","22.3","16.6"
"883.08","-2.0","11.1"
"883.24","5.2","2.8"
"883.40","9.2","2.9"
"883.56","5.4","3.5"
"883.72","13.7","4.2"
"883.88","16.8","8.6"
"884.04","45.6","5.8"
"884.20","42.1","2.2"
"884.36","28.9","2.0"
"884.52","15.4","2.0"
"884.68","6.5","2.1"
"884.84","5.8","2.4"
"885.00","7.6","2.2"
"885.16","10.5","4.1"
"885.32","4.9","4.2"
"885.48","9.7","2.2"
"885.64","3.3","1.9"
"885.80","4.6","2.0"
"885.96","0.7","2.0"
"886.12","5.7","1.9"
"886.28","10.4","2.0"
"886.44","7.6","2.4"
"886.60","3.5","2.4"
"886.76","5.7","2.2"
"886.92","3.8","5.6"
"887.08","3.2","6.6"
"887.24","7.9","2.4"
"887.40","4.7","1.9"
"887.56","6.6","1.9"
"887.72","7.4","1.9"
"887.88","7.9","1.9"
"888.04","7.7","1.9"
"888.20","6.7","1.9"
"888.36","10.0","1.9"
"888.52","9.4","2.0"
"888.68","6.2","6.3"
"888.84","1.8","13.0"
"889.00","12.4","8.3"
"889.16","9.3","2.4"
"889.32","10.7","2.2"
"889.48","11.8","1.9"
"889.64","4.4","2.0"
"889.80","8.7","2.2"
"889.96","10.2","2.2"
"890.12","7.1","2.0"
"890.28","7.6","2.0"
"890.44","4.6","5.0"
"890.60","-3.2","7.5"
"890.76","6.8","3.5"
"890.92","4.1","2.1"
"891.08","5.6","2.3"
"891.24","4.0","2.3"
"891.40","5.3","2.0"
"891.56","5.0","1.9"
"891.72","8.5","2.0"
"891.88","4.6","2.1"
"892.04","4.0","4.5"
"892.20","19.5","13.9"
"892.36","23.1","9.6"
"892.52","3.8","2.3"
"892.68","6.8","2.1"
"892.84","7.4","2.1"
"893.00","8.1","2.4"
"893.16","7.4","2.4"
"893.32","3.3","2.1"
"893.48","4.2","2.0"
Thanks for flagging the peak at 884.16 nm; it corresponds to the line H-gamma 4340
